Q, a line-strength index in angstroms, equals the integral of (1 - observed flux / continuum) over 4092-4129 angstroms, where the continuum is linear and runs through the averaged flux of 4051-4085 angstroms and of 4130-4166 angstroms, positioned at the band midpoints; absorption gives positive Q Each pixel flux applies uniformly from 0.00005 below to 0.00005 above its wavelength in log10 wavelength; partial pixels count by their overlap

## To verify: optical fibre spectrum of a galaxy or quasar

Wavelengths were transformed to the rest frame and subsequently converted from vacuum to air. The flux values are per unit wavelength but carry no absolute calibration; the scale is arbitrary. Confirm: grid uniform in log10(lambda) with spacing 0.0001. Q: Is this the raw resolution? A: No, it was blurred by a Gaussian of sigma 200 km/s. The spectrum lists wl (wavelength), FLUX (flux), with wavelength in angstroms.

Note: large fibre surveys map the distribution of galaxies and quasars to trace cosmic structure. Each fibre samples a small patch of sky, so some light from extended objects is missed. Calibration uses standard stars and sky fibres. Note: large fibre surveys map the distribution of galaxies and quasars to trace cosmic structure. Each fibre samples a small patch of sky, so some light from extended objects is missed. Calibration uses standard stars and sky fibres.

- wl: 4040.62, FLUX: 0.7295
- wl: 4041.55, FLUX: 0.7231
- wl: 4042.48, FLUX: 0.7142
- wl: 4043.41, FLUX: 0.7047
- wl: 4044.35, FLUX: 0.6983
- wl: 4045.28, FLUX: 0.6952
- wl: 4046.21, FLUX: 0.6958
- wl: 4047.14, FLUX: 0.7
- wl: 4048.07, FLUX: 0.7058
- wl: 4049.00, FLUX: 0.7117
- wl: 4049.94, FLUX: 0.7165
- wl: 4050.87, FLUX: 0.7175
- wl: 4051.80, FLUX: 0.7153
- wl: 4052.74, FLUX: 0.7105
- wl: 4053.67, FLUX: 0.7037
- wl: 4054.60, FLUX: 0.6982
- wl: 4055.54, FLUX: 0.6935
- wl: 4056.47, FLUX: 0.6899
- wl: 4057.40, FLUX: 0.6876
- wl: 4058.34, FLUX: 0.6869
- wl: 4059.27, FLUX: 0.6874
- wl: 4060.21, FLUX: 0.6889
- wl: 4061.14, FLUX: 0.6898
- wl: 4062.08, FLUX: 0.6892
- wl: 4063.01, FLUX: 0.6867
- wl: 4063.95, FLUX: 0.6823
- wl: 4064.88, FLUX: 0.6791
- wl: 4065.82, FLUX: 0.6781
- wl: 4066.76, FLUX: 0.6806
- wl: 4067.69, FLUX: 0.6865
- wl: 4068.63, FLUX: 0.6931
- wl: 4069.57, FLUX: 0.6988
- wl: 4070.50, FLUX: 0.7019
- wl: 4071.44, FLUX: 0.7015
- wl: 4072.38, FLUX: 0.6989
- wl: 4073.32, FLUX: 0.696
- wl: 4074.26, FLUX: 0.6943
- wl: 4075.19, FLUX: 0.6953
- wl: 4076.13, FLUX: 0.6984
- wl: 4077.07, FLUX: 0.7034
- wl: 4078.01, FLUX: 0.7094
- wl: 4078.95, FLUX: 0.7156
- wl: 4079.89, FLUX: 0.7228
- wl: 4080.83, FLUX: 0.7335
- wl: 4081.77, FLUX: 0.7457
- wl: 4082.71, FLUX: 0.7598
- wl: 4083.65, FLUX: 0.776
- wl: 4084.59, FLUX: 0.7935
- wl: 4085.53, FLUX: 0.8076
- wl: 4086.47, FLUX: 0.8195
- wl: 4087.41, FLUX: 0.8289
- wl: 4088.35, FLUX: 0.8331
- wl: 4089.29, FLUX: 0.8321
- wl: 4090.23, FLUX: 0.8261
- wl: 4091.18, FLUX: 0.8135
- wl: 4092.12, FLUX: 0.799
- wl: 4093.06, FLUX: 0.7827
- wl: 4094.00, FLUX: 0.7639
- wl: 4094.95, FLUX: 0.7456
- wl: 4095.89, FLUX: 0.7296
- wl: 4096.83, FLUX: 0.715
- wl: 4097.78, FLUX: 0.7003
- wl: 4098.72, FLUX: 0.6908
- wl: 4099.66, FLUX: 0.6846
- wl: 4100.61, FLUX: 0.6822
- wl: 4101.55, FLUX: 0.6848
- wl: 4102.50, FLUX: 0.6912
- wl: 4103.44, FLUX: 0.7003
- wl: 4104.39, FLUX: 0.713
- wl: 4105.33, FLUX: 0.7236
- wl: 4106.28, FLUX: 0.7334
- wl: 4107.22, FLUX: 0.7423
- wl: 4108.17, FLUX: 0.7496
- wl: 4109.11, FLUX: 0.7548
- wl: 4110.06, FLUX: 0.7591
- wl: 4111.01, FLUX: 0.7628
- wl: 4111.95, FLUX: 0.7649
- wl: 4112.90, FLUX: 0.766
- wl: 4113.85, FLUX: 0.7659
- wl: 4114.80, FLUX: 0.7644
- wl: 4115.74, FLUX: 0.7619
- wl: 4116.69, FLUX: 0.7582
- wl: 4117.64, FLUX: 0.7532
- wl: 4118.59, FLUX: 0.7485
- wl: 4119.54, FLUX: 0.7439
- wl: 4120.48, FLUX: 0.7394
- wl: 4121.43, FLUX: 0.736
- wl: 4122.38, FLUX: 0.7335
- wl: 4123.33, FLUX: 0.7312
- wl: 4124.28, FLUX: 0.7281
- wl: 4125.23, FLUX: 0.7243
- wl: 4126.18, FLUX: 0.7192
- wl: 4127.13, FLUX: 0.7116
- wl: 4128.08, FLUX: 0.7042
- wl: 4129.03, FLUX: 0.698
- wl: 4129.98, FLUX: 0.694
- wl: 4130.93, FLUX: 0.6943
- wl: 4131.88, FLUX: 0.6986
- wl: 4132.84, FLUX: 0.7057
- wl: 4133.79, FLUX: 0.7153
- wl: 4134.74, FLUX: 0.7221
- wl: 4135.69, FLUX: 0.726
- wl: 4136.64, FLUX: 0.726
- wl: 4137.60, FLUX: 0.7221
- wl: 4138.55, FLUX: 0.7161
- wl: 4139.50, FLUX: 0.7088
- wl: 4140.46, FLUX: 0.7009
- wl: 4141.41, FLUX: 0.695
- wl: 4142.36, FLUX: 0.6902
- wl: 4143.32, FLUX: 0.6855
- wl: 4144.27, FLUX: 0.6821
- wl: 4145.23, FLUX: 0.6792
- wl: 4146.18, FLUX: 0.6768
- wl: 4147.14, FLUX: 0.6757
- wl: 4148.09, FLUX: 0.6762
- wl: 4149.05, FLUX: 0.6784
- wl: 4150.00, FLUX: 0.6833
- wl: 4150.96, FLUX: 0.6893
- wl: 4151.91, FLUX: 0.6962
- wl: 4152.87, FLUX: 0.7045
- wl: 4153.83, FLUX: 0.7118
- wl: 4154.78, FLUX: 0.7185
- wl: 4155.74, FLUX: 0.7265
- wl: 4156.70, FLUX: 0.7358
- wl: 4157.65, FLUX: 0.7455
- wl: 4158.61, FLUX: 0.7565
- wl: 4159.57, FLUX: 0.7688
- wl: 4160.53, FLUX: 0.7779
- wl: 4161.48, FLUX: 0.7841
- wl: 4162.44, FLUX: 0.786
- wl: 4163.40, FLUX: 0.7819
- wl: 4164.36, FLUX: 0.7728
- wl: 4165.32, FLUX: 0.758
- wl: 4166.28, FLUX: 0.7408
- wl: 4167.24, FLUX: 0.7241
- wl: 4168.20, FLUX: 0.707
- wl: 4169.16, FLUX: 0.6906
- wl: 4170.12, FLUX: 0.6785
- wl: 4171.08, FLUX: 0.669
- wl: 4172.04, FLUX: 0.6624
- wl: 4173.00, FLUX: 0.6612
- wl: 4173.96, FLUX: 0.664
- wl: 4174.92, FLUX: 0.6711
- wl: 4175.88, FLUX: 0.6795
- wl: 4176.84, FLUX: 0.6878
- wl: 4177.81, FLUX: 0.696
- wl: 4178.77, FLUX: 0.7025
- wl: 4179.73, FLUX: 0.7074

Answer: -1.15 angstroms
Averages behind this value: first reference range 0.705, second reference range 0.718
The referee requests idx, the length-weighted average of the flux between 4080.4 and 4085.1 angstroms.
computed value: 0.762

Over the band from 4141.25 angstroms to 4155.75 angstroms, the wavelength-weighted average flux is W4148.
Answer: 0.691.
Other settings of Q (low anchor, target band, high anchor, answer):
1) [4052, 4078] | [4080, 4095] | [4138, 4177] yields -2.0 angstroms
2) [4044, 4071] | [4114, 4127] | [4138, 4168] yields -0.5 angstroms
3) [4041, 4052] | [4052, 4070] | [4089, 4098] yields 0.9 angstroms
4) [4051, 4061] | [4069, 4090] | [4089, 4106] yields -0.7 angstroms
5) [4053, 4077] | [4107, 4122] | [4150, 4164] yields -0.8 angstroms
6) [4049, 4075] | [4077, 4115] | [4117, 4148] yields -2.6 angstroms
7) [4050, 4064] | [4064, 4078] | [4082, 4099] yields 0.7 angstroms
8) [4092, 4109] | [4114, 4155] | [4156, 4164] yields 1.9 angstroms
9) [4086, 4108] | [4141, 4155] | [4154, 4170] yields 1.1 angstroms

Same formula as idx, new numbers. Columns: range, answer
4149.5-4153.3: 0.694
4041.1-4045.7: 0.706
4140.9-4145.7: 0.686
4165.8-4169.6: 0.716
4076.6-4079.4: 0.709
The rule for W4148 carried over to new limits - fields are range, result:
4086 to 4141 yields 0.739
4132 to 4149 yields 0.699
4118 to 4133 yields 0.72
